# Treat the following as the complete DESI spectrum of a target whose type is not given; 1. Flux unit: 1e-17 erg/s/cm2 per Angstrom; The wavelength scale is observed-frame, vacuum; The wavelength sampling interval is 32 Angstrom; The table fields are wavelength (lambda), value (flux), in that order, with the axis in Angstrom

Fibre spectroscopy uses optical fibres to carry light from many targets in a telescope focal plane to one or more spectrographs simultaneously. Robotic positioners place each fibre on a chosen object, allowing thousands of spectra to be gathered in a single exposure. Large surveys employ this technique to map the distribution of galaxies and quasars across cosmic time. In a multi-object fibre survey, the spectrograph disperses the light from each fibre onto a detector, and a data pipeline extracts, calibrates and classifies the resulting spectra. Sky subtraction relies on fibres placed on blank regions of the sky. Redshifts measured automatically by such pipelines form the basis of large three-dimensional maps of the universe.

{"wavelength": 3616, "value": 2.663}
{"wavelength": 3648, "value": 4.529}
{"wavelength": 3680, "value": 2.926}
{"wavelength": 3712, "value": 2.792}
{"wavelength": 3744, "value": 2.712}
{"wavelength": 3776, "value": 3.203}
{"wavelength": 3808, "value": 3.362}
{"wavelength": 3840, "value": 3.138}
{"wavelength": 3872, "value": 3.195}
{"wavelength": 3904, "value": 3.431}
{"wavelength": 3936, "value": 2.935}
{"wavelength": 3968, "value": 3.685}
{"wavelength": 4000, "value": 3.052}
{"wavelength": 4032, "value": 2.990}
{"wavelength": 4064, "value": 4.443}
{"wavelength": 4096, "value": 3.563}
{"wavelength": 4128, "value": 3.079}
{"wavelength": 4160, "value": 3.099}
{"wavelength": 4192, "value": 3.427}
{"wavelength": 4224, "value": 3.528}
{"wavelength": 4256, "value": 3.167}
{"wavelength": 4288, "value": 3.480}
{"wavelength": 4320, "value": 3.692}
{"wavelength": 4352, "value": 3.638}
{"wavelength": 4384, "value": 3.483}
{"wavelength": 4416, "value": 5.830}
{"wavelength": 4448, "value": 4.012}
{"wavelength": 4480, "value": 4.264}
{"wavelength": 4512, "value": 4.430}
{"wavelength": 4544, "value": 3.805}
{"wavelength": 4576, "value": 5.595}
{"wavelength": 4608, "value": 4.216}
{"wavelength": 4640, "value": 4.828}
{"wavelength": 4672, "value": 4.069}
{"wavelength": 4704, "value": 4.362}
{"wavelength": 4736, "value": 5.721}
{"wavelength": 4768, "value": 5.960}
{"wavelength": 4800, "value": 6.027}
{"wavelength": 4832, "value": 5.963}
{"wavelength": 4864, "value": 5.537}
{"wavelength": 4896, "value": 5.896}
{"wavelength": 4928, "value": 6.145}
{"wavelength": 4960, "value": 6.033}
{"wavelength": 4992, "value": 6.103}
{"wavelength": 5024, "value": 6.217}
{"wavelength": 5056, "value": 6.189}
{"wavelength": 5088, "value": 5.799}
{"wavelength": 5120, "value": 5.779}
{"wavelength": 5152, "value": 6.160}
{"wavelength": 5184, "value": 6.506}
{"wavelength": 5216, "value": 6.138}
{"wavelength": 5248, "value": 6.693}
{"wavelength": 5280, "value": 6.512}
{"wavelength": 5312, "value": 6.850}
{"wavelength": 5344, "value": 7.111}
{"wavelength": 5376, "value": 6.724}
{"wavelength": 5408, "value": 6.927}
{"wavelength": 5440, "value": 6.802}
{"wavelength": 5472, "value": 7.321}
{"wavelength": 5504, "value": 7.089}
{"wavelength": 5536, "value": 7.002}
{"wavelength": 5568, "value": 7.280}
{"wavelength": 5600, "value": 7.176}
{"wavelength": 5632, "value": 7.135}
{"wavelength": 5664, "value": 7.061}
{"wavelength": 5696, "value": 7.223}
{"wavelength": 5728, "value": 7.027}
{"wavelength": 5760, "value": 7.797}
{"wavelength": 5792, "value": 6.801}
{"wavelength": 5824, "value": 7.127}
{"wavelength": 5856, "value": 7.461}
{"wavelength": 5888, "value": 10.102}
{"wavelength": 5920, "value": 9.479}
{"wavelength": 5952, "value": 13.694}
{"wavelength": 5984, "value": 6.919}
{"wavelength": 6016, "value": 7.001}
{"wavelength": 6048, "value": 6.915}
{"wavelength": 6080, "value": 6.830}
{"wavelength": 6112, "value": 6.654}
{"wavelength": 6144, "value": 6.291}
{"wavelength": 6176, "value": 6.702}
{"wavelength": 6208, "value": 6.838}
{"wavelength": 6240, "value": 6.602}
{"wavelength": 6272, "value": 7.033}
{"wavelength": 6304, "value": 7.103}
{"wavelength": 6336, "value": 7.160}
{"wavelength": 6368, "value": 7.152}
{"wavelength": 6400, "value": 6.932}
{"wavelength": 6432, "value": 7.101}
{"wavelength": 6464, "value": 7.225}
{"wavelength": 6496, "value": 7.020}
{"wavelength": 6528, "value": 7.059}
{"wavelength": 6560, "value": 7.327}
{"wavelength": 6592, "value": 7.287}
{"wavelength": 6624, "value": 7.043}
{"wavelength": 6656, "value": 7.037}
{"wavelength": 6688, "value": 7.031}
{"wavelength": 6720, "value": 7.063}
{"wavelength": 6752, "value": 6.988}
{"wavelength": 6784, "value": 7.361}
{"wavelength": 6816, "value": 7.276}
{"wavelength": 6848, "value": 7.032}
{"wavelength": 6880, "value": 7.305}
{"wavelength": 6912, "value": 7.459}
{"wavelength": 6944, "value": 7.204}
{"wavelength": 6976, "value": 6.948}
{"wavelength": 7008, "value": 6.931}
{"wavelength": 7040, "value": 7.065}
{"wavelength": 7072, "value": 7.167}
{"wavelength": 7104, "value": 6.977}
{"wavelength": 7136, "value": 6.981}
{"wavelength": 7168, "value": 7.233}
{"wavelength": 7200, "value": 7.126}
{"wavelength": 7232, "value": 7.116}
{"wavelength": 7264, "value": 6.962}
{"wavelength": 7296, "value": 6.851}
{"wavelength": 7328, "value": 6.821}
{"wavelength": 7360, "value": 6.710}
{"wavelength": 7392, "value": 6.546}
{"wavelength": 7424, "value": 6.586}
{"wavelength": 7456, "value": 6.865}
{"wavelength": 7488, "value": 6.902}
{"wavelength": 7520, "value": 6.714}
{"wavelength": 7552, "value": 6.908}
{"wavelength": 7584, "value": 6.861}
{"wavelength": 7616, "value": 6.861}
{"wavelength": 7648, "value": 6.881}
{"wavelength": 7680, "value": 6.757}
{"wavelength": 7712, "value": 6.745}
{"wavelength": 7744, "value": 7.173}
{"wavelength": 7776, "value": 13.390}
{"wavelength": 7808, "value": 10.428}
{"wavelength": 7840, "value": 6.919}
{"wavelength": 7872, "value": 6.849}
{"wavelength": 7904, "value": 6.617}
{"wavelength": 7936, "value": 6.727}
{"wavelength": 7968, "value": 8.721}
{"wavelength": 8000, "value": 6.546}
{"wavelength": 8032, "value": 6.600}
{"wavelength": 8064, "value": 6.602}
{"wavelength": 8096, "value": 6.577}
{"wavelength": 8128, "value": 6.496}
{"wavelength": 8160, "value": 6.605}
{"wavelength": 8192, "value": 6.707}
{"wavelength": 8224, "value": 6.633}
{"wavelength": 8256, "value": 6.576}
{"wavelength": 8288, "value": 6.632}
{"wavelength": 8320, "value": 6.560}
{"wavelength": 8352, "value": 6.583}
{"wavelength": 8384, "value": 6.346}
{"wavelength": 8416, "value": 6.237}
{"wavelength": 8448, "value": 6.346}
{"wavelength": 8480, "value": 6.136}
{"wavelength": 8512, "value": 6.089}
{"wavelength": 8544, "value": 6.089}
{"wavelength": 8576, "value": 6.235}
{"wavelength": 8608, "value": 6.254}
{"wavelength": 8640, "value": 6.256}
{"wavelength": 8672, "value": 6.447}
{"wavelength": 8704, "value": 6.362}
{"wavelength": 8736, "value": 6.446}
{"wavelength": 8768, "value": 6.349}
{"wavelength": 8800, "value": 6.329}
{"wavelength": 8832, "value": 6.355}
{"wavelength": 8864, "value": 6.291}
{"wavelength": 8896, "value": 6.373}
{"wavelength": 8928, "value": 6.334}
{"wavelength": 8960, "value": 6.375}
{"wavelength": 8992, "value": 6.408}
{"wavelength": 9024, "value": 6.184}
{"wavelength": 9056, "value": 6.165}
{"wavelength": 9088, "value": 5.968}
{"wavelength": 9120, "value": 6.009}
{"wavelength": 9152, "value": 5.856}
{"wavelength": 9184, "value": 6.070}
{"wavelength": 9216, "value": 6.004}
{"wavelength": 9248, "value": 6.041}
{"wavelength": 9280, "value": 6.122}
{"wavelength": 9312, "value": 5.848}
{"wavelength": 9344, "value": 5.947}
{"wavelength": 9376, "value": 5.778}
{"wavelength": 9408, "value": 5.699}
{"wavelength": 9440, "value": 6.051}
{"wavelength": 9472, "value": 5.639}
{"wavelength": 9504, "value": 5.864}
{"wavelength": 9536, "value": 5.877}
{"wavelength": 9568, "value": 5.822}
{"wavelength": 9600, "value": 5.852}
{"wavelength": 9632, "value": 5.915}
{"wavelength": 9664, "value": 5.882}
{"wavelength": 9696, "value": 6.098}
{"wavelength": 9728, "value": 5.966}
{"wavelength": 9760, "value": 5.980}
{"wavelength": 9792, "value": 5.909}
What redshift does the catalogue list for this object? 0.185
